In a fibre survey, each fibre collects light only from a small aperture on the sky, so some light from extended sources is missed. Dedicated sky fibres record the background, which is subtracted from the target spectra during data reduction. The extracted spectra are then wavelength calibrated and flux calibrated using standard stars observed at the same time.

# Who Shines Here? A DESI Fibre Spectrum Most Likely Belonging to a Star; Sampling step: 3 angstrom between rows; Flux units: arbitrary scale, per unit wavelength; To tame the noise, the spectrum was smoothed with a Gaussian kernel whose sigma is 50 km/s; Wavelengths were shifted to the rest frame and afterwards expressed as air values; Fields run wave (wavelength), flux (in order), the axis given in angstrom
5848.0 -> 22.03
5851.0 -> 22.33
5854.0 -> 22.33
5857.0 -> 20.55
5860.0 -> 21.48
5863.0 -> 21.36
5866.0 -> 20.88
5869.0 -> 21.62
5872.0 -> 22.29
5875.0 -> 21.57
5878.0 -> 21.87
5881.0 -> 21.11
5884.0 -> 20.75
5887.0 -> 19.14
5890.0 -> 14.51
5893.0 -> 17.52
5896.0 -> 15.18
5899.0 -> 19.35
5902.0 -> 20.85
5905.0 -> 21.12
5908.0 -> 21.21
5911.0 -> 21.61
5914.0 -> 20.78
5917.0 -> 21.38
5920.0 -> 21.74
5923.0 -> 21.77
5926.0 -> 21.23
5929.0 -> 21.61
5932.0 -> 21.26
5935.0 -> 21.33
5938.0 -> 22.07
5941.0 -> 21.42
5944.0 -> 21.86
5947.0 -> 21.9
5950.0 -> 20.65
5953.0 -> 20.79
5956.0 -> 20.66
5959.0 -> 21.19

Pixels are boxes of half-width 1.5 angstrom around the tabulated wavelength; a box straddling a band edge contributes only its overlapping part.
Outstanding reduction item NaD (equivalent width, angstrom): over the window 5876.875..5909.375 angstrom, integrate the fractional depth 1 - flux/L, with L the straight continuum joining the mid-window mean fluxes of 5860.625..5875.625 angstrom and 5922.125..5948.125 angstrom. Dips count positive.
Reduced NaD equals 3.42 angstrom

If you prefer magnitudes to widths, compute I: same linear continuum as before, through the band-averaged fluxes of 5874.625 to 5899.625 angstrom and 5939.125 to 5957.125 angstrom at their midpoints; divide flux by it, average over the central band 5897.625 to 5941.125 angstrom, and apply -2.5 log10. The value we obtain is -0.059 mag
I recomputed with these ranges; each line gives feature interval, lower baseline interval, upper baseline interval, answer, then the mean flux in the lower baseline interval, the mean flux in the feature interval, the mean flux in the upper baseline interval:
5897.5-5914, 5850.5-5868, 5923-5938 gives 0.03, 21.4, 20.8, 21.5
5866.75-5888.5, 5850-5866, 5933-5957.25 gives 0.02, 21.5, 21.2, 21.3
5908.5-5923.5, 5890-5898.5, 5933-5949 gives -0.14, 16.4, 21.4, 21.7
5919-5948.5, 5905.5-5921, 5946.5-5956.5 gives -0.03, 21.3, 21.6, 20.9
